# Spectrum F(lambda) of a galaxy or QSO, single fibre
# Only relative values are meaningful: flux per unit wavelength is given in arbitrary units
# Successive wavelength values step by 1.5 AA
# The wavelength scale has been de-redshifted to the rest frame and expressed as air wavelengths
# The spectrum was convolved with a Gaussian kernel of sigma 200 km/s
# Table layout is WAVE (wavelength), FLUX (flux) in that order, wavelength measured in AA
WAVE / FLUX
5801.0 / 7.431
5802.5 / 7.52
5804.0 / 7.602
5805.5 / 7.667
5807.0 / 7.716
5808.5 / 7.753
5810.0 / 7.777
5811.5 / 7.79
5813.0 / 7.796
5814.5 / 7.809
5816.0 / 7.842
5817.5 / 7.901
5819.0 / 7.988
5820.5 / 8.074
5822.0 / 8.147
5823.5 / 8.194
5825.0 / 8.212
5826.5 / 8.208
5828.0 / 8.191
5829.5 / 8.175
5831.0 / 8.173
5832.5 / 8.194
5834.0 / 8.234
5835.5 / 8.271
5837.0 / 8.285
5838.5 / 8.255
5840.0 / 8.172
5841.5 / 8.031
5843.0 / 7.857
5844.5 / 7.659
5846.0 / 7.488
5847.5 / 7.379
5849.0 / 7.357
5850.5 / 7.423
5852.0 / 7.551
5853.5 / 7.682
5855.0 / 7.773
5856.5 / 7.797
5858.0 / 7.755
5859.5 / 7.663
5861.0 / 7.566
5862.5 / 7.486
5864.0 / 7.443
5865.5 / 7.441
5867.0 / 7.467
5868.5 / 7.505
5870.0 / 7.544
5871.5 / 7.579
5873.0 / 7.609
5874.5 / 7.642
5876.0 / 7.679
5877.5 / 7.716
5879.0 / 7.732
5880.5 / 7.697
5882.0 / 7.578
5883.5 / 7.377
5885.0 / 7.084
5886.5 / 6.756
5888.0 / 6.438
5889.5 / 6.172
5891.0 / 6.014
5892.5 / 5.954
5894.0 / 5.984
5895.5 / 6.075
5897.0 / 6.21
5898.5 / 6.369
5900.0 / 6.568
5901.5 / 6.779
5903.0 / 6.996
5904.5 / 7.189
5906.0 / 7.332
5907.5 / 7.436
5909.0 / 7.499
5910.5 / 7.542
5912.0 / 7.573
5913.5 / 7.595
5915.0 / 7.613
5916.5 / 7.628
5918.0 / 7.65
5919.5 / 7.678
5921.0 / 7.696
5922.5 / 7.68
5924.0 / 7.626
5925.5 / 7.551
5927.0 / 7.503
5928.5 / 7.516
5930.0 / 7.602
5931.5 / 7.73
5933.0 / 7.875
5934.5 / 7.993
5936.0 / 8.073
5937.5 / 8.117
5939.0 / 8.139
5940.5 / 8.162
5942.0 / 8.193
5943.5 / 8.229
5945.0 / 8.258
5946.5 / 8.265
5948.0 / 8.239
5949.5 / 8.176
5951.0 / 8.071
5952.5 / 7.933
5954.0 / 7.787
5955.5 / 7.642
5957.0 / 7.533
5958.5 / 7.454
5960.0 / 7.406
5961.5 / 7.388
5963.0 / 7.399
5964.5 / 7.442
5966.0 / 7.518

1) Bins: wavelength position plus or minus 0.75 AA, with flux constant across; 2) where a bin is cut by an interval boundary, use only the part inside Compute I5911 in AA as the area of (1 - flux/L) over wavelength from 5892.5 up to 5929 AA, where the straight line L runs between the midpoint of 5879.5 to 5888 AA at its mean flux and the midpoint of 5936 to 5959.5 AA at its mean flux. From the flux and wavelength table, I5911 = 1.8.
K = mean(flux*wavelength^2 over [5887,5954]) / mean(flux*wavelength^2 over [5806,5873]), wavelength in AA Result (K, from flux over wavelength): 1.0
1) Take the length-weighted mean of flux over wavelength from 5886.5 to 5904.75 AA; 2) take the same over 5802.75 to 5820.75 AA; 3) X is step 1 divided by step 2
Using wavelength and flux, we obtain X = 0.82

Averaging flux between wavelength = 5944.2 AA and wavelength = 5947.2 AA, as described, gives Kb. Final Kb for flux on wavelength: 8.26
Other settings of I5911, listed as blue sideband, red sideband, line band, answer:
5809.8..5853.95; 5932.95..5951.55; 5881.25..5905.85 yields 4.4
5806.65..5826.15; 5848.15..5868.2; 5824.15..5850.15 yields -0.8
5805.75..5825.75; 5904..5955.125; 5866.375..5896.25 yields 2.9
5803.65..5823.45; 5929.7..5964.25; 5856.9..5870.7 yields 0.6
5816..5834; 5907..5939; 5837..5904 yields 5.4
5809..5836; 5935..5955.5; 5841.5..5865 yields 1.3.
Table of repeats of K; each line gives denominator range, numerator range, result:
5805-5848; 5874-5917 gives 0.90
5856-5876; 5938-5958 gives 1.09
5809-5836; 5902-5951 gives 1.00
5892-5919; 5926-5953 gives 1.15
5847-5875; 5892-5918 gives 0.94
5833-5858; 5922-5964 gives 1.04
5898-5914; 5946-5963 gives 1.10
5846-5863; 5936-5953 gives 1.11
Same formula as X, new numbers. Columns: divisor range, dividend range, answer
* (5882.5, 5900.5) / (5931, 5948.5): 1.26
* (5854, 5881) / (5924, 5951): 1.05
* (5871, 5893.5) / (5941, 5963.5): 1.11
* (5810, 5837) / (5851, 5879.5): 0.94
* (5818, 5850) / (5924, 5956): 0.99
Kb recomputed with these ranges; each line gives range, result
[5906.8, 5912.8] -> 7.51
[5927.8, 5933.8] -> 7.68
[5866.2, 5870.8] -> 7.51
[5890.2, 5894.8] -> 5.99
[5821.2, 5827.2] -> 8.19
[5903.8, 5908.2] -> 7.32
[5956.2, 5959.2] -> 7.5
